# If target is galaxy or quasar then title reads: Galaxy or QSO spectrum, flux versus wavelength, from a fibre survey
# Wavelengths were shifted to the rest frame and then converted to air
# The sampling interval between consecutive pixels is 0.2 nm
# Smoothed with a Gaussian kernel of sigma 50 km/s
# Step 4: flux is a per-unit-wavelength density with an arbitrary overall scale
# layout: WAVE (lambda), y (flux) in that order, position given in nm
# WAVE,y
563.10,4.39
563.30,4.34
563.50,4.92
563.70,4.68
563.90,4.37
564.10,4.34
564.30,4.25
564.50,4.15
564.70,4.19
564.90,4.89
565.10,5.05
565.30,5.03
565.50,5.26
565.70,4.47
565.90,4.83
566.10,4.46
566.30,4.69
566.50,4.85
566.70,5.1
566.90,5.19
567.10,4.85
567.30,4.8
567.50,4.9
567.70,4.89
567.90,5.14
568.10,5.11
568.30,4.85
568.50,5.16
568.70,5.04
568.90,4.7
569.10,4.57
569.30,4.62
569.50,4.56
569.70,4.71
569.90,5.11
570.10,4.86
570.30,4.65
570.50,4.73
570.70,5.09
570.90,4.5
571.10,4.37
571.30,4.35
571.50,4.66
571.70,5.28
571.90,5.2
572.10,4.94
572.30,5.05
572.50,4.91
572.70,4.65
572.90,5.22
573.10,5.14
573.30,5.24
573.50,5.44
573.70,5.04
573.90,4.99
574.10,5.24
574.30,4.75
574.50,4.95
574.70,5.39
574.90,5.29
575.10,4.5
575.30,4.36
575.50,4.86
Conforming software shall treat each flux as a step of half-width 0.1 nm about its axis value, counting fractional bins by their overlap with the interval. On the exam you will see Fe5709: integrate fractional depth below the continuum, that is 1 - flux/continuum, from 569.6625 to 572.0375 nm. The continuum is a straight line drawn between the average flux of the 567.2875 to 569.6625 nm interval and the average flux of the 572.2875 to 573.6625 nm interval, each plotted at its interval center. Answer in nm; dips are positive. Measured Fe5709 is 0.09 nm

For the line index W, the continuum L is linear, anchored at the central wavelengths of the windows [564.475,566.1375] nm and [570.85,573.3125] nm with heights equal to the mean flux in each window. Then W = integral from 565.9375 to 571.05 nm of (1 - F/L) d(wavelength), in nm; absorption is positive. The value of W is -0.04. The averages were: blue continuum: 4.74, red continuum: 4.88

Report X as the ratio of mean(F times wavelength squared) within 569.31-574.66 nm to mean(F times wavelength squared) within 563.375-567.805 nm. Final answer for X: 1.06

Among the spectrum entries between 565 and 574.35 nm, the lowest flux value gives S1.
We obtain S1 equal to 4.35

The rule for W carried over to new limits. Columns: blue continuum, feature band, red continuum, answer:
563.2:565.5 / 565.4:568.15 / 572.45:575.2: -0.104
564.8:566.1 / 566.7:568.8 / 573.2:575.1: -0.022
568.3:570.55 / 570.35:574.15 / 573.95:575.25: -0.029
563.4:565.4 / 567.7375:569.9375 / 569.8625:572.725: -0.059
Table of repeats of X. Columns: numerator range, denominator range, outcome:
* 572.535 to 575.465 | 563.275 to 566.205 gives 1.12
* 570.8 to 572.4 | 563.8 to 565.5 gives 1.07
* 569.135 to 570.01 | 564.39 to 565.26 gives 1.05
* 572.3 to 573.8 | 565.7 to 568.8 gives 1.06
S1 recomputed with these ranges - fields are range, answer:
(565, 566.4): 4.46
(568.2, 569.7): 4.56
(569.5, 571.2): 4.37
